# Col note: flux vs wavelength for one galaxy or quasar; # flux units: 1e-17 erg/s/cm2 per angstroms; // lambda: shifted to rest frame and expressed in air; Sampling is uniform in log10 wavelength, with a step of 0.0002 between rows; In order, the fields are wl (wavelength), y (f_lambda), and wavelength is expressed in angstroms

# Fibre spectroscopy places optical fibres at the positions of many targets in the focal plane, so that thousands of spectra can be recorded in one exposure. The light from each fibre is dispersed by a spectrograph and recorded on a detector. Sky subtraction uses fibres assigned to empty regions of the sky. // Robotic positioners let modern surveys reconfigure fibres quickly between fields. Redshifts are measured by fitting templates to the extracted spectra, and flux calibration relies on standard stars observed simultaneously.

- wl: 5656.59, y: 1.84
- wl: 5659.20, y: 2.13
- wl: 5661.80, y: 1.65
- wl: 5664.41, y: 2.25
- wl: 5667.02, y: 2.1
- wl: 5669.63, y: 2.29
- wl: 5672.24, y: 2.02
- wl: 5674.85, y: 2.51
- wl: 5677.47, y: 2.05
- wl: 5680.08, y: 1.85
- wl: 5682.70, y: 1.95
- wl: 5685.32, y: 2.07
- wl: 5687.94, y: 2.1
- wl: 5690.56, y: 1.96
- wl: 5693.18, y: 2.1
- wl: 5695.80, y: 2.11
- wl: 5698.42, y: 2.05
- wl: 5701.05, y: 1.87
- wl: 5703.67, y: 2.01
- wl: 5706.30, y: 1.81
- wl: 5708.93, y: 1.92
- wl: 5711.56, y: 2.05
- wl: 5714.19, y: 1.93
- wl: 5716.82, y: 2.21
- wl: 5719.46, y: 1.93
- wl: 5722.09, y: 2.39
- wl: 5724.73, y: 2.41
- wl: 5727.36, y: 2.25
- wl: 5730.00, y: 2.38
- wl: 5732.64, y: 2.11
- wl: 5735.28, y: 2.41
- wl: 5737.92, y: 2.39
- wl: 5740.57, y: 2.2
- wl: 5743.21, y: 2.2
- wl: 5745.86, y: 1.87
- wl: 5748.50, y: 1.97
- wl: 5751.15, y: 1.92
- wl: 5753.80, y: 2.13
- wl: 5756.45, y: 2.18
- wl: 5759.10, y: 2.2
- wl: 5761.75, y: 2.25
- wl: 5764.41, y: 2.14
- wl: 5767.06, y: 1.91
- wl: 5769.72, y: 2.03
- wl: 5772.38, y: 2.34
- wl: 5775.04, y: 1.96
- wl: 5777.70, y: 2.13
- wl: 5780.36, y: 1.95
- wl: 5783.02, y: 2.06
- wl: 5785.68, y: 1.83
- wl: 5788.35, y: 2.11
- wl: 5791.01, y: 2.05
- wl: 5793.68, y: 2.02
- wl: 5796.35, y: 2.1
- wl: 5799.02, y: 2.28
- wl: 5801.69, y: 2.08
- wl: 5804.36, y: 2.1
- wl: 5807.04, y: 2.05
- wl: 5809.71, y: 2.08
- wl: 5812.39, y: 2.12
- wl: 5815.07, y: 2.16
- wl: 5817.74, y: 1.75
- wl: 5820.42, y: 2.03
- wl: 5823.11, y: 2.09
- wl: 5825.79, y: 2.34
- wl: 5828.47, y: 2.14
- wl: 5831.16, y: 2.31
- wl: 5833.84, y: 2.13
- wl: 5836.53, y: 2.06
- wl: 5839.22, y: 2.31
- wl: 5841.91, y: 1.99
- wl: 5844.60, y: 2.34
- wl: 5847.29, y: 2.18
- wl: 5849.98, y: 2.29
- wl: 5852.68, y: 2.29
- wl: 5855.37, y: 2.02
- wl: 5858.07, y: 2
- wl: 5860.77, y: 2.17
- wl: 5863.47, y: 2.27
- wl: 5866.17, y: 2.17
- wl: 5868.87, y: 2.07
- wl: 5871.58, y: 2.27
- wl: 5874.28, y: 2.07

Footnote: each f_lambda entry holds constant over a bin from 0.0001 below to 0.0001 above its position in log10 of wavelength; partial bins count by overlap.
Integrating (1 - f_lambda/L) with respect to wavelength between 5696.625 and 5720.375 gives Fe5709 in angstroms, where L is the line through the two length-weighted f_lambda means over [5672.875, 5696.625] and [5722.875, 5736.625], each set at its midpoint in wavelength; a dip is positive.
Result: 2.40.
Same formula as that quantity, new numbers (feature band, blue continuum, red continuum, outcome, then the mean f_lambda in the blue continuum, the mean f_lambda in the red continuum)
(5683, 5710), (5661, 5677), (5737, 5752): 1.6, 2.15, 2.09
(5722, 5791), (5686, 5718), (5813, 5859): -2.4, 2.01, 2.14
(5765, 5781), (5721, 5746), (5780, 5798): 0.3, 2.28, 2.03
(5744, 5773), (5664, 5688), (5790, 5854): 0.6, 2.11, 2.14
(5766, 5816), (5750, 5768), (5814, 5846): 1.2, 2.11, 2.14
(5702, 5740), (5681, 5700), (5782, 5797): -2.2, 2.04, 2.02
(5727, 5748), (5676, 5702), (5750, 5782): -1.5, 2.02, 2.1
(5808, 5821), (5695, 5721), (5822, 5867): 0.7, 1.99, 2.18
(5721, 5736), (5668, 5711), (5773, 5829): -2.0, 2.04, 2.07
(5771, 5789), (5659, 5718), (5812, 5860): 0.4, 2.04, 2.14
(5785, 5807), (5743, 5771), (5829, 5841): 0.5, 2.07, 2.19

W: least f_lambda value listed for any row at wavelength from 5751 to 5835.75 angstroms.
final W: 1.75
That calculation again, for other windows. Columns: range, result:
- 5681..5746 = 1.81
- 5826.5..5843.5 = 1.99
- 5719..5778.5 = 1.87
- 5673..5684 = 1.85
